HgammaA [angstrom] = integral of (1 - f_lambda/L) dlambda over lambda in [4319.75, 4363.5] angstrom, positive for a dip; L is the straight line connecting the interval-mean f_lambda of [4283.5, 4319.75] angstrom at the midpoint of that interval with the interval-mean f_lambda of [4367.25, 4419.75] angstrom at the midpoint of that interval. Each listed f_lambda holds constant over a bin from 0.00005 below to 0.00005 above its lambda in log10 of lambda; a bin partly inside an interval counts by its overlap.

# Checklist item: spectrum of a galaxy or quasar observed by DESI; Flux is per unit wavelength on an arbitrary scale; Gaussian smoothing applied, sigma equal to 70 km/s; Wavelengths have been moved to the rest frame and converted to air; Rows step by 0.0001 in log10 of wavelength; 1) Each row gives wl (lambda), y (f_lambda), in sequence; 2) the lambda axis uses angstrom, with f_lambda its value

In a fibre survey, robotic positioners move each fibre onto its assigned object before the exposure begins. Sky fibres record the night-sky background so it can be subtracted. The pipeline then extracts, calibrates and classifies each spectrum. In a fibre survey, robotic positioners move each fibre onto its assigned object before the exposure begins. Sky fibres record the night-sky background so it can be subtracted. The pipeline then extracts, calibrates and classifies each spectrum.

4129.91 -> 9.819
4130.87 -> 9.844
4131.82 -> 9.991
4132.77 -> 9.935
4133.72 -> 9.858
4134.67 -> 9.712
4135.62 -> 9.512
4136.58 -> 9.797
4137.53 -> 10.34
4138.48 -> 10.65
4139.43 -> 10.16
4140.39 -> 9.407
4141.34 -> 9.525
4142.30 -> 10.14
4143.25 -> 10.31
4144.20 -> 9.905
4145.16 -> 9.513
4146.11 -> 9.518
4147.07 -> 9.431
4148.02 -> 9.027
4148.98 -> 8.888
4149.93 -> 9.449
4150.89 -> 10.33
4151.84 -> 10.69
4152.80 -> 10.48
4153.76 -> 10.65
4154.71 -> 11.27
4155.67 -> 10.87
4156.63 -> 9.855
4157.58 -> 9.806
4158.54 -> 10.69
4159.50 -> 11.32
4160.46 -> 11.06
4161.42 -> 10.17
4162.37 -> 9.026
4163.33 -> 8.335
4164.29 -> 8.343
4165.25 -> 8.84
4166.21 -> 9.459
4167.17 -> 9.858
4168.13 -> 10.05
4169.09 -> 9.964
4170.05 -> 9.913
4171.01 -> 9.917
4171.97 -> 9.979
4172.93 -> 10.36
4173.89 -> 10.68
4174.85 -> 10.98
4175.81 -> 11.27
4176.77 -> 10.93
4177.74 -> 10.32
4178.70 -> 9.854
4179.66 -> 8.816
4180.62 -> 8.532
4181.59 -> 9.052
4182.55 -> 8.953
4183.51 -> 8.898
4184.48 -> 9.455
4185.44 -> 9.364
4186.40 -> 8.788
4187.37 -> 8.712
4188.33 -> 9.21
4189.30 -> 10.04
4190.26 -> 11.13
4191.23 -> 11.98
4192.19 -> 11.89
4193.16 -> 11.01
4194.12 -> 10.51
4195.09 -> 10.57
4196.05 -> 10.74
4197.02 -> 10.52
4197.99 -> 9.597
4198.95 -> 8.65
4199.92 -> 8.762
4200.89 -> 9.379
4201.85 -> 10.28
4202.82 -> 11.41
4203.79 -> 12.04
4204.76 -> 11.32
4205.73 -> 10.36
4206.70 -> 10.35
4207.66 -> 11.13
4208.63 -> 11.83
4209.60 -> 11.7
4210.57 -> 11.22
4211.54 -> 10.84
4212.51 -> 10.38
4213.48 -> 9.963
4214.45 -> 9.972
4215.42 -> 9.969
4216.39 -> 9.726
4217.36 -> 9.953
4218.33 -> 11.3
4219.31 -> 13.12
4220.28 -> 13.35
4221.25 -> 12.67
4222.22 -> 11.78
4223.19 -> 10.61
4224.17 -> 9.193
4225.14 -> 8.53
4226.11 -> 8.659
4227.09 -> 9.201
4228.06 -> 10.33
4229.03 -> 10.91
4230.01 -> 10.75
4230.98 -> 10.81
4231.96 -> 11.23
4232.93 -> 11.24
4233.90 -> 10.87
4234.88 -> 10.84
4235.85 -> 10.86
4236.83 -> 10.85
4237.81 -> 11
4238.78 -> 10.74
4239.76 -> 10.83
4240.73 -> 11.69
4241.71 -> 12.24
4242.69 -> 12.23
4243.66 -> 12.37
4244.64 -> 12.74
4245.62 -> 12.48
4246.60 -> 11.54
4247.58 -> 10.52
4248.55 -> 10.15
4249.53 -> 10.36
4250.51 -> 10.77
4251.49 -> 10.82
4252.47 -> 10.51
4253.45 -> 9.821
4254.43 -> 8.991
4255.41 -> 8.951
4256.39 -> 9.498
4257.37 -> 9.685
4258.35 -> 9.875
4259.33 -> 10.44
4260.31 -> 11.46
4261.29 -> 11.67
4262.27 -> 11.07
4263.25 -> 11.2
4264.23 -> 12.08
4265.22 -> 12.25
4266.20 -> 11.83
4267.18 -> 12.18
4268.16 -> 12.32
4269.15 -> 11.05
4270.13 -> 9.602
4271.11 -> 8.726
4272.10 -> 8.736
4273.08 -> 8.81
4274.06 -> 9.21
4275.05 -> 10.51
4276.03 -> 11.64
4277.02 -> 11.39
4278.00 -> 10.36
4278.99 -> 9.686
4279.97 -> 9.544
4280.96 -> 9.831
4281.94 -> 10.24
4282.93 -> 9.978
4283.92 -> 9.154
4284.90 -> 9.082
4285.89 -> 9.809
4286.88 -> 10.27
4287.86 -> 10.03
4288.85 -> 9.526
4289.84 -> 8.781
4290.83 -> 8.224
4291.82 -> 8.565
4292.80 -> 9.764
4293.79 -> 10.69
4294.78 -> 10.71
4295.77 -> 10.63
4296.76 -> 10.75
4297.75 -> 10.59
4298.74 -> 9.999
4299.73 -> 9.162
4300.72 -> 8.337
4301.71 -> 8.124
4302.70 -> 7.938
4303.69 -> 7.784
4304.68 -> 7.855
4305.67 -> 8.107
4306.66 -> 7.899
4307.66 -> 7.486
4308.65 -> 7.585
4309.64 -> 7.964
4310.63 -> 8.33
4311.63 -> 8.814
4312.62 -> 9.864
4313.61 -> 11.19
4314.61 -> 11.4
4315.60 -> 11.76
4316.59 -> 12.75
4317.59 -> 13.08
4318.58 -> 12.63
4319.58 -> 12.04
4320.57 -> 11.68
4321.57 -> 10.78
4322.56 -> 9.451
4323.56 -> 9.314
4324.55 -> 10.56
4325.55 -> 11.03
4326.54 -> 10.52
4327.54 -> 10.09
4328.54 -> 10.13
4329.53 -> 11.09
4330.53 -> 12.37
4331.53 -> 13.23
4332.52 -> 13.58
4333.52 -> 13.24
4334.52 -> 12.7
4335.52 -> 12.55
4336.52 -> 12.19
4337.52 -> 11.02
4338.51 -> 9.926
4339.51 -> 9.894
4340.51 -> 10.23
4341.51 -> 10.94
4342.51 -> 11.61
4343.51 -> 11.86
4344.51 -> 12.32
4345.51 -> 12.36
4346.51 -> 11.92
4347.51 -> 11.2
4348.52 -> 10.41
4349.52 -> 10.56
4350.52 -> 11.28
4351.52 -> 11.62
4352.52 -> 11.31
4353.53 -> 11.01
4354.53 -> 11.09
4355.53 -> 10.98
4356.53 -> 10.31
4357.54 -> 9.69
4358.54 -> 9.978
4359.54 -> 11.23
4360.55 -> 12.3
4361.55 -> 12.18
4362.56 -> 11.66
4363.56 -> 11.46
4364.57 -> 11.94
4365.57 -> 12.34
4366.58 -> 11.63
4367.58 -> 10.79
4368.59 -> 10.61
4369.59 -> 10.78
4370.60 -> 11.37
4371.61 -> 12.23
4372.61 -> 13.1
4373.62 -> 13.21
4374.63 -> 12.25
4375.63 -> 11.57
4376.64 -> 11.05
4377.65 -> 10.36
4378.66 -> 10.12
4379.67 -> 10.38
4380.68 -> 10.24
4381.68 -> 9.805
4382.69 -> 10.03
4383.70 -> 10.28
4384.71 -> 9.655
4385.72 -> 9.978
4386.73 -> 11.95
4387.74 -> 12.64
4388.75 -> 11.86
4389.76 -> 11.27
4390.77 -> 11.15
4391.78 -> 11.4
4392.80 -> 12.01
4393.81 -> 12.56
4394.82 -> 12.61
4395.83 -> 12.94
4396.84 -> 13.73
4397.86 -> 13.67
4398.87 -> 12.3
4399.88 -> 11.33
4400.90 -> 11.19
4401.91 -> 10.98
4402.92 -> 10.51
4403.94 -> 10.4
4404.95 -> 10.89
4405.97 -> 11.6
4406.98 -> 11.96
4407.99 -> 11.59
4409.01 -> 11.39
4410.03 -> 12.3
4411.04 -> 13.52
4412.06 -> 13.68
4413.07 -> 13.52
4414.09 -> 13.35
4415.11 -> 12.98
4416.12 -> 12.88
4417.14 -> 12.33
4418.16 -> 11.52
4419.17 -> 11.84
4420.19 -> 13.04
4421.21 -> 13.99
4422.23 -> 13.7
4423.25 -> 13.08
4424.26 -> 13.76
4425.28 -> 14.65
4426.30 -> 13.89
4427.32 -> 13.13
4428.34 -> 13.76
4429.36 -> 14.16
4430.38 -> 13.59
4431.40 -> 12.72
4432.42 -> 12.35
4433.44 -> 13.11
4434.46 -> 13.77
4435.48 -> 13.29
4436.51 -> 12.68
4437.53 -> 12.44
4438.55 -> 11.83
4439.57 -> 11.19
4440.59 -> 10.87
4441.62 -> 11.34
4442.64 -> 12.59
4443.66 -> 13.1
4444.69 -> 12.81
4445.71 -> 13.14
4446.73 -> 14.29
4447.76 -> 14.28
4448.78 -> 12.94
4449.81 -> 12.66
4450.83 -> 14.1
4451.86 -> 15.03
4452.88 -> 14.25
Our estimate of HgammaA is -3.1 angstrom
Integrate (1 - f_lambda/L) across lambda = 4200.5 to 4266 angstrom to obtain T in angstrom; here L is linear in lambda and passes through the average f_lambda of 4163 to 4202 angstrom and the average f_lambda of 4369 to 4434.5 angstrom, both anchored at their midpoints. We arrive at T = -3.0 angstrom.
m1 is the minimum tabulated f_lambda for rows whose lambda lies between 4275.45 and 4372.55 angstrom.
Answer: 7.486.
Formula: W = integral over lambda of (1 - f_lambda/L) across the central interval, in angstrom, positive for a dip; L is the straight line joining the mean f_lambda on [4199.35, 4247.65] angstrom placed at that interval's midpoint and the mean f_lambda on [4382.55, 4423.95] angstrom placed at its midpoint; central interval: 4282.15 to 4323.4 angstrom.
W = 6.2 angstrom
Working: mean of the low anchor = 10.9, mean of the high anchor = 12.1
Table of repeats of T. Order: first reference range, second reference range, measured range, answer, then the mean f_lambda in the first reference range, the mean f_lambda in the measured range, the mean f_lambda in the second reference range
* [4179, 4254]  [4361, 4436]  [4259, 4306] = 4.8 angstrom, 10.6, 10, 12.1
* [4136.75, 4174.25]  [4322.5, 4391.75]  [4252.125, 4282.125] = 0.7 angstrom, 9.95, 10.4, 11.2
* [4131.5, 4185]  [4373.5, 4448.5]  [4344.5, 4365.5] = 0.8 angstrom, 9.89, 11.3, 12.2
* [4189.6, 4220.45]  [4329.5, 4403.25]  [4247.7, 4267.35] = 0.6 angstrom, 10.8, 10.7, 11.5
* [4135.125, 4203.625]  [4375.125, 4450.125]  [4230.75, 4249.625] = -1.2 angstrom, 9.97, 11.3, 12.2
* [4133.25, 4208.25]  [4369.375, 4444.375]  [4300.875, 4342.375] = 3.4 angstrom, 10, 10.5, 12.1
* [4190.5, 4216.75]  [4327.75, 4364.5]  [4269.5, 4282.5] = 1.3 angstrom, 10.6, 9.89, 11.4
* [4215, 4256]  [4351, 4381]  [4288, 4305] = 2.7 angstrom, 10.8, 9.29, 11.3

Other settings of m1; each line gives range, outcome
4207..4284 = 8.53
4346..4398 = 9.655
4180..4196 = 8.532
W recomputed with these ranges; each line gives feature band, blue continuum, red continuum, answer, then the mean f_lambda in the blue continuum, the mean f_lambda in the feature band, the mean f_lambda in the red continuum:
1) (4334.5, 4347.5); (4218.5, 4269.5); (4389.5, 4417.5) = 0.27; 11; 11.4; 12.1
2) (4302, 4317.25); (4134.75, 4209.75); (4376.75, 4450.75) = 2.94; 10.1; 9.14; 12.3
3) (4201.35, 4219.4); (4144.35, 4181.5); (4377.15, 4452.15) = -0.77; 9.95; 10.8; 12.3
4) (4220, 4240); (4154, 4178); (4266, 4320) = -1.42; 10.1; 10.7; 9.85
